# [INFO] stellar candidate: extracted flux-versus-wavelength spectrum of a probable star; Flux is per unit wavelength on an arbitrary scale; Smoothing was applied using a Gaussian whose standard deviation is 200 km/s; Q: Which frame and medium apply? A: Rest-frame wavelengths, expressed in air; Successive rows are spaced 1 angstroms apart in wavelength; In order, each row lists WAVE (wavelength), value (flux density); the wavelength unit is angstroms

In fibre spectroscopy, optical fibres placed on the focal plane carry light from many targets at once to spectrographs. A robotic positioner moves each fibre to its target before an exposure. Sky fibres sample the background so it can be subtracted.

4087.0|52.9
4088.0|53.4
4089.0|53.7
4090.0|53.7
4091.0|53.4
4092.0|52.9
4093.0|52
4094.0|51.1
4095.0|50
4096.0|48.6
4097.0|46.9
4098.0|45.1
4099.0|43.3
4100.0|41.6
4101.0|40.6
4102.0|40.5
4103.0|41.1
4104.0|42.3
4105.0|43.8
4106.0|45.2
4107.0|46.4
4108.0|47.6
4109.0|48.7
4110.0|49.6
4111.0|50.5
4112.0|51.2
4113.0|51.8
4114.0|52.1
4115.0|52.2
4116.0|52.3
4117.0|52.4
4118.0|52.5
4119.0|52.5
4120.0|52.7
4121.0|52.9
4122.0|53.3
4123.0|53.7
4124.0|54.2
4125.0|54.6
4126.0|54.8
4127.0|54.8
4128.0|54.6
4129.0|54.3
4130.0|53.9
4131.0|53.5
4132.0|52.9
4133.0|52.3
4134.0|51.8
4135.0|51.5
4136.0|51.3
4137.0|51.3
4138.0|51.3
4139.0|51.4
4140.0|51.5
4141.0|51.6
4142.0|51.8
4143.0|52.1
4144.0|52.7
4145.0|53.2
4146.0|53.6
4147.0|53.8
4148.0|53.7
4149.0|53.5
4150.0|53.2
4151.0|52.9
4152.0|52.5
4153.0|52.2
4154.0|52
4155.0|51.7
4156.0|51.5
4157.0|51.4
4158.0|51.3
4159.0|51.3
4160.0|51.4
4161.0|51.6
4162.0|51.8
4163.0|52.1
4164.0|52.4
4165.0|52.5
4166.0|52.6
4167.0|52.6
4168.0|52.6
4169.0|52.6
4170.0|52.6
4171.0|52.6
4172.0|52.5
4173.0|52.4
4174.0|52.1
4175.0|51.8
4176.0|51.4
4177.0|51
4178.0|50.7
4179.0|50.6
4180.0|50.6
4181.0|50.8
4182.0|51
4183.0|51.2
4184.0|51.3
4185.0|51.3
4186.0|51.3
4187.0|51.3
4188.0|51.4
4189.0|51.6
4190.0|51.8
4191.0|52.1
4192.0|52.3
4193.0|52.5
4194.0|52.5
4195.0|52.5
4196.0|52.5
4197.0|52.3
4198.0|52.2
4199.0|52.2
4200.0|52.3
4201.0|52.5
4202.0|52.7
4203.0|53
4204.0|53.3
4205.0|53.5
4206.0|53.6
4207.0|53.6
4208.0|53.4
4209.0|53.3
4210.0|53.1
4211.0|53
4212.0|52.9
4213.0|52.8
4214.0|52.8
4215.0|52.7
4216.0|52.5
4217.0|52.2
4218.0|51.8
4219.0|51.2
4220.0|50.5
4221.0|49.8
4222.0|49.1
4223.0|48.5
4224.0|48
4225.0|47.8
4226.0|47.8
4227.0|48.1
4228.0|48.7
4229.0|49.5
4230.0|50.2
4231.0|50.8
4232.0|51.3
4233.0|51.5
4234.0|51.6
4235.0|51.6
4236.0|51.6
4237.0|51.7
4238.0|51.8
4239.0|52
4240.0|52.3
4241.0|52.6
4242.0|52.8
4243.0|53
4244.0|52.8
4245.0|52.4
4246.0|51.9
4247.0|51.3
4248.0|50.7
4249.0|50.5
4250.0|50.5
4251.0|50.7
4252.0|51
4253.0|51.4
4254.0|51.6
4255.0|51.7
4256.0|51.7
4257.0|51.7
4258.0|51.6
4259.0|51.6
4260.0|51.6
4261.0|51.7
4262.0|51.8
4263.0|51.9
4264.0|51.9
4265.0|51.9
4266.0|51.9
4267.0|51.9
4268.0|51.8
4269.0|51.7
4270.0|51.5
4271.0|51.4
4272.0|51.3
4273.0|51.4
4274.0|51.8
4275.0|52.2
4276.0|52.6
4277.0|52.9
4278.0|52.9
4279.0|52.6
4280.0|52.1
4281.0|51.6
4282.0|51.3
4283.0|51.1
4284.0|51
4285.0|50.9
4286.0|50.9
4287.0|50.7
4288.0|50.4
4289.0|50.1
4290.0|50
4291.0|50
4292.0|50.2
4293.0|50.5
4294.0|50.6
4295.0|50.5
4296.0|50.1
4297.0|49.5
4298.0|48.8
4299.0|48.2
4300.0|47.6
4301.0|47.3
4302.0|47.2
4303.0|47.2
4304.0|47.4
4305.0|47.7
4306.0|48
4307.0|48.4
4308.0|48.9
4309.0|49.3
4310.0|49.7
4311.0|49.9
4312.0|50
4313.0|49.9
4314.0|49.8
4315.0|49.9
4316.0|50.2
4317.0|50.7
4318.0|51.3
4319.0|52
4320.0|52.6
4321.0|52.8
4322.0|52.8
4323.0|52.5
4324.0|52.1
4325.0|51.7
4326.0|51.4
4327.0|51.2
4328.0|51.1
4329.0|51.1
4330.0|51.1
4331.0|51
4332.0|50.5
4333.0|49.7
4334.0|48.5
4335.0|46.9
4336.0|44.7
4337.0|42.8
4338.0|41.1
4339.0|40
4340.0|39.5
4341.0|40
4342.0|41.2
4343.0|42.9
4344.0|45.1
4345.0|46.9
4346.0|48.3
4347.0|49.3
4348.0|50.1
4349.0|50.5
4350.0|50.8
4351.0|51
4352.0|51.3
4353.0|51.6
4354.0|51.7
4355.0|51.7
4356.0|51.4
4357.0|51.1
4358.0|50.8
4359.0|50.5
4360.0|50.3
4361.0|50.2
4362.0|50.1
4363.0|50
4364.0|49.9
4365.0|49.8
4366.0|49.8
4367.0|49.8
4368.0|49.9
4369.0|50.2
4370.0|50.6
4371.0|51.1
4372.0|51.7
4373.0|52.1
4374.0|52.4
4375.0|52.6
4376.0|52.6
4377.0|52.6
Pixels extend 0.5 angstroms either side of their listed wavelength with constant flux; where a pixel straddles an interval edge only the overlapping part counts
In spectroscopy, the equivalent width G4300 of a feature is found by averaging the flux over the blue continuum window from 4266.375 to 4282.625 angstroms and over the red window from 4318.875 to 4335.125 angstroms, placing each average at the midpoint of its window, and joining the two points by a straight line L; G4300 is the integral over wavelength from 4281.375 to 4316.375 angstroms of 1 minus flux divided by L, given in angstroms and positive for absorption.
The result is 1.4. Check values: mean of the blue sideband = 51.9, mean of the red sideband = 51.2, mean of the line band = 49.5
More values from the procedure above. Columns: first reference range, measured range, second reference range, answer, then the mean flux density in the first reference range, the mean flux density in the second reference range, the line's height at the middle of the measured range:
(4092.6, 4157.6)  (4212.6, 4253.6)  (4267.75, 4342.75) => -0.8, 50.7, 49.6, 50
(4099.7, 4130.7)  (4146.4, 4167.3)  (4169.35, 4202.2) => -0.5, 50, 51.8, 51.1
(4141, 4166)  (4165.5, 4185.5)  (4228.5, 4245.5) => 0.2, 52.3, 51.7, 52.2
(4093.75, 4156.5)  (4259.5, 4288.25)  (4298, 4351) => -1.5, 50.7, 48.5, 49.1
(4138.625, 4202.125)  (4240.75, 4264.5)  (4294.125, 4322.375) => -0.5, 52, 49.6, 50.6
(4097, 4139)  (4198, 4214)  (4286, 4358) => -1.1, 50.1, 49.1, 49.6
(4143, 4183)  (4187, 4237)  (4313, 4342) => -0.5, 52.1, 48.8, 51.1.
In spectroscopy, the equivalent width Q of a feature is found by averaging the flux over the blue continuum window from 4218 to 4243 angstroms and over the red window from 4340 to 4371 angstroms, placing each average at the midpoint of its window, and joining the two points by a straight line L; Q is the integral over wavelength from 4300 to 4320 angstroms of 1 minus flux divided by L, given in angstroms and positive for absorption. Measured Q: 0.2 angstroms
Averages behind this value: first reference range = 50.5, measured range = 49.2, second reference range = 49.1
